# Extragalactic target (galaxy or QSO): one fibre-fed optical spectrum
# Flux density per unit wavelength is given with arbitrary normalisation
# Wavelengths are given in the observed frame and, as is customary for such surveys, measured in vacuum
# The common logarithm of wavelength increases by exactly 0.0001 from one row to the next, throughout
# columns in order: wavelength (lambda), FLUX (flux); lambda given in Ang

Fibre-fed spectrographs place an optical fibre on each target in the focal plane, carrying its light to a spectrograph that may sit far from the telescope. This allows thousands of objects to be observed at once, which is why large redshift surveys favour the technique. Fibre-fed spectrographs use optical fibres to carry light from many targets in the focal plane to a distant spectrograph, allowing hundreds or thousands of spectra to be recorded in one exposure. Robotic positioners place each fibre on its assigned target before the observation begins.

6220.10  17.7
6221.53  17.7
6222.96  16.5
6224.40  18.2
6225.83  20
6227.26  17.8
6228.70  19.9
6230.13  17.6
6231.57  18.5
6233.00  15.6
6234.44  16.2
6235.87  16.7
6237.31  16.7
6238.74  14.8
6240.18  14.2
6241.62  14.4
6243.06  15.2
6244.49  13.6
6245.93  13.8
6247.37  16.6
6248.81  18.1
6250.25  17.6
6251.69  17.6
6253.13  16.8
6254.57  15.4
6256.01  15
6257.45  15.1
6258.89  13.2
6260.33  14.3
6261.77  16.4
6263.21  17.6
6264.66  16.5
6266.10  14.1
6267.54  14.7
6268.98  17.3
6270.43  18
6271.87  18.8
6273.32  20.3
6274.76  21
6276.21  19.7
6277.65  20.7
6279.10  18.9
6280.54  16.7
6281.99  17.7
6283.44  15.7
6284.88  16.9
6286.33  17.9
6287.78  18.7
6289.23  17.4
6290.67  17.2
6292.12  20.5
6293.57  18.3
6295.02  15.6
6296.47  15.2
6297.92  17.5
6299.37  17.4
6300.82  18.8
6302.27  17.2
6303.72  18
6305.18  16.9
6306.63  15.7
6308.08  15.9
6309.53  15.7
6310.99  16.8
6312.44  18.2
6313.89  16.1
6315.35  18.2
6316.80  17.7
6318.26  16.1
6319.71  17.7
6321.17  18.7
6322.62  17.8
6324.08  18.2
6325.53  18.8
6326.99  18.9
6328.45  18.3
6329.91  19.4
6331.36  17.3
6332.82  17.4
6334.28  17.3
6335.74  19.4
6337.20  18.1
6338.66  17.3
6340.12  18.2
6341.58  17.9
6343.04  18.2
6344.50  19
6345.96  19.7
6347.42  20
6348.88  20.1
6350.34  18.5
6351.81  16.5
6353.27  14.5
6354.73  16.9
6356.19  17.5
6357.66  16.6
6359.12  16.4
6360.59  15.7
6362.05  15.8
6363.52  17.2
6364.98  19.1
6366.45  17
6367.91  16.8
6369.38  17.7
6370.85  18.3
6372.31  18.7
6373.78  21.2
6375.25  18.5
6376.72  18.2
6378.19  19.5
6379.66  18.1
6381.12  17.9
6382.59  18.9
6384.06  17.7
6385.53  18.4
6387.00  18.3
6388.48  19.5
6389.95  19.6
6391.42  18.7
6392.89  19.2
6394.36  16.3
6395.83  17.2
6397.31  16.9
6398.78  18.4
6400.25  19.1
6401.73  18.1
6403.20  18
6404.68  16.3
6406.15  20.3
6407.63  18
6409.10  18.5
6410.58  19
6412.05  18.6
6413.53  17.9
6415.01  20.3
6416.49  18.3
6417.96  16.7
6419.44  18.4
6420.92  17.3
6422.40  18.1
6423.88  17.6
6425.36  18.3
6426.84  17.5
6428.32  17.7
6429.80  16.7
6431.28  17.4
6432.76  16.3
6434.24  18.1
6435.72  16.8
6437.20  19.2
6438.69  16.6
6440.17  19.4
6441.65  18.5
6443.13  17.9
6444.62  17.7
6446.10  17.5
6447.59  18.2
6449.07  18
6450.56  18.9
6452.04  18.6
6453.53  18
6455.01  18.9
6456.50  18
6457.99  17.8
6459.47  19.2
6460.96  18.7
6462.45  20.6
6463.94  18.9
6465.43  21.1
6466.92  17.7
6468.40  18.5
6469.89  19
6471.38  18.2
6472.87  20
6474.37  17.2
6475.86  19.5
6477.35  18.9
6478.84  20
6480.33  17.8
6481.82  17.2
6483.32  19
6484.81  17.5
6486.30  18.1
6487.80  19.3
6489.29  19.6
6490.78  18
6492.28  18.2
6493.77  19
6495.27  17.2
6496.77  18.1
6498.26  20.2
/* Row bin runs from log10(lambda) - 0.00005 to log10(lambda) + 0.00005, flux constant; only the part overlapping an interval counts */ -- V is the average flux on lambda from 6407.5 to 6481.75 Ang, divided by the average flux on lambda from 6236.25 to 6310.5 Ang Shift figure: 1.1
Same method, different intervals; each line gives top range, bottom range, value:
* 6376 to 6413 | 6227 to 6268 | 1.15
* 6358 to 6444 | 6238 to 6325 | 1.06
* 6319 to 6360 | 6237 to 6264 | 1.16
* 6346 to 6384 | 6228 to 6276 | 1.09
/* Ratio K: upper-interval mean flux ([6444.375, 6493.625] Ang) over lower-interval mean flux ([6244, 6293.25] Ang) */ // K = 1.09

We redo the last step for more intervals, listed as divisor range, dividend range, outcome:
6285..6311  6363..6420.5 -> 1.06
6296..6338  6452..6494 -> 1.07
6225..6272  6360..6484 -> 1.12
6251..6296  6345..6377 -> 1.03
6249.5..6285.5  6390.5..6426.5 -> 1.06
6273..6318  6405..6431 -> 1.03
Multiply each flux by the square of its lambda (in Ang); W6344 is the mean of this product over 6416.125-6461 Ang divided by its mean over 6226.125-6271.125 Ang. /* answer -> 1.18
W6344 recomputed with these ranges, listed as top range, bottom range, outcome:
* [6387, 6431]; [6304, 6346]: 1.05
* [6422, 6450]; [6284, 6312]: 1.08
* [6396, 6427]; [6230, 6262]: 1.21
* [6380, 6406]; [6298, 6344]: 1.05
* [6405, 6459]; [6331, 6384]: 1.03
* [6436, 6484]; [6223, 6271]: 1.22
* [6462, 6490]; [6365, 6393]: 1.05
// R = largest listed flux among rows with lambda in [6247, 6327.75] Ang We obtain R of 21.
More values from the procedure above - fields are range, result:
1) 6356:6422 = 21.2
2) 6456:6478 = 21.1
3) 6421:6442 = 19.4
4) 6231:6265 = 18.5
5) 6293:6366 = 20.1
